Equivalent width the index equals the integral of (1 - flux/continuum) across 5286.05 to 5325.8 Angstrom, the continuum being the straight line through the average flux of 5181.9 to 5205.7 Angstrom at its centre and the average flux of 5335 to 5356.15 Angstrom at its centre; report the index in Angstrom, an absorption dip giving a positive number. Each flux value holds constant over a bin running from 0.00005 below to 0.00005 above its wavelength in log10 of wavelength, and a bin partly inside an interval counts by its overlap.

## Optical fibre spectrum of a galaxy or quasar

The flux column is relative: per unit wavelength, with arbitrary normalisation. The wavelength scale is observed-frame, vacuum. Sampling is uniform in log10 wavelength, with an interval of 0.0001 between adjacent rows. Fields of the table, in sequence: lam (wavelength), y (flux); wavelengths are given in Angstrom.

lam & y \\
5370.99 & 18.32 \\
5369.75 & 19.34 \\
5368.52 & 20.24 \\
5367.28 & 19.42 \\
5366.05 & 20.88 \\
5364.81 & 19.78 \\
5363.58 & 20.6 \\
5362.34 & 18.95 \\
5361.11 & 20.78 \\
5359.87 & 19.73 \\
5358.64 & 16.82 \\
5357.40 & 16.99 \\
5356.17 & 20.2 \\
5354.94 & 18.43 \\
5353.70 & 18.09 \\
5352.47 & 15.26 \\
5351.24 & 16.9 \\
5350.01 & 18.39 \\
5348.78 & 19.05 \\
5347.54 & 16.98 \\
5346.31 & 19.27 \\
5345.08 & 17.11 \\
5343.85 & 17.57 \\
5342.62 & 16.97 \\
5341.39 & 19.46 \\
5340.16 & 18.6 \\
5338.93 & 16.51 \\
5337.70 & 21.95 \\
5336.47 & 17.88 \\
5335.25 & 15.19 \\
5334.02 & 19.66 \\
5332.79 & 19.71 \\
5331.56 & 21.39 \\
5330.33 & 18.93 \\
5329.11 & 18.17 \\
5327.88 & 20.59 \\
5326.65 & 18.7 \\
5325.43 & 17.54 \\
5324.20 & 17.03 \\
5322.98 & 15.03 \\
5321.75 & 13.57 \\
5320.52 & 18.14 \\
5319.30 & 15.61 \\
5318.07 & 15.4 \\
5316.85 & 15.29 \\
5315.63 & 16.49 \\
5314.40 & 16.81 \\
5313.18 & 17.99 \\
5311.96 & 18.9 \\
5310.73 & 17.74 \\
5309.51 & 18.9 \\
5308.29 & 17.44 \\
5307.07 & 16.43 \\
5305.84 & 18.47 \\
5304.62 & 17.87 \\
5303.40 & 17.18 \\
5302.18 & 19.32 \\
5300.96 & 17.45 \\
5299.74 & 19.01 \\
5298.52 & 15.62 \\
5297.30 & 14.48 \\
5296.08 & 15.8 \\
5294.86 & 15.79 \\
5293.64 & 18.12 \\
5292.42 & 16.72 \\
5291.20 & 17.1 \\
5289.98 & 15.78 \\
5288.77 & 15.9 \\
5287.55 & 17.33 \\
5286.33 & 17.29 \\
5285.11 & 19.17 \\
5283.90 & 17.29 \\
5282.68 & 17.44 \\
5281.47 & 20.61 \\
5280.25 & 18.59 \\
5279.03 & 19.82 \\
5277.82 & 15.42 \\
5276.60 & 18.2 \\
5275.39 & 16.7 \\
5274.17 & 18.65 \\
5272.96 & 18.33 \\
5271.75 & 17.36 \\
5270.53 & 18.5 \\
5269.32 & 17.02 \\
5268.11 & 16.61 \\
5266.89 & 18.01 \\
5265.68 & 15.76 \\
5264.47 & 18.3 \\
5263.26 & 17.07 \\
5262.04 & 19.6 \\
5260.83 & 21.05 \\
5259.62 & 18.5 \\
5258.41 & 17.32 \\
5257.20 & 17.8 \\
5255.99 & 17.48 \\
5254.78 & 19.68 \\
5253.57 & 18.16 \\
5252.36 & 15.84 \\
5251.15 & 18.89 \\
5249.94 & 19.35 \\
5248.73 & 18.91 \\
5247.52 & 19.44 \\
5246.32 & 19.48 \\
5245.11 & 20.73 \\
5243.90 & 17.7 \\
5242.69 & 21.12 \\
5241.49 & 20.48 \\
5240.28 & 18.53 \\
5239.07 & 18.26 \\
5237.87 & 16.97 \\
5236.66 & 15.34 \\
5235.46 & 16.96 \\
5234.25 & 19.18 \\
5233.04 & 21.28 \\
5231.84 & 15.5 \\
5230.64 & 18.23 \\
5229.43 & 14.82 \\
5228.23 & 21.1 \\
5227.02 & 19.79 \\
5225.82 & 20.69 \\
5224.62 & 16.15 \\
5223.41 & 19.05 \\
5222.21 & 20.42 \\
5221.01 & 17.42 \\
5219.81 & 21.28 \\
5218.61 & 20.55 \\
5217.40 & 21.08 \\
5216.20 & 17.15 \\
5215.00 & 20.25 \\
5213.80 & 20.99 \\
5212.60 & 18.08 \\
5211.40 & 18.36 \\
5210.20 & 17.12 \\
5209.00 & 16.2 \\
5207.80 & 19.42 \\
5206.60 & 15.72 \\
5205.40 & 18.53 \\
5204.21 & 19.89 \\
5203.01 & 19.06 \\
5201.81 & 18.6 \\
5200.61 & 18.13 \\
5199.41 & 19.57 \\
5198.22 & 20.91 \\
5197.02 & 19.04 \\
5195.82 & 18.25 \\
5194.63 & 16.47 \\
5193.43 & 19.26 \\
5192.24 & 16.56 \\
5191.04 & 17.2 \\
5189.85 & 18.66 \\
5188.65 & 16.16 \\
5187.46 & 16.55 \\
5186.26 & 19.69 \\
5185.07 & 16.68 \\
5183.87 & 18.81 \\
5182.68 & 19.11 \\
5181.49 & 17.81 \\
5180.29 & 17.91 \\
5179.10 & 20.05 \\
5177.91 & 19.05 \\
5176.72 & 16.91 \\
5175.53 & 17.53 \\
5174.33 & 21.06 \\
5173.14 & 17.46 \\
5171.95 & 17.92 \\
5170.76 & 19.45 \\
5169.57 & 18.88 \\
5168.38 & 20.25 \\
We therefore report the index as 2.6 Angstrom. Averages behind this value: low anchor 18.4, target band 16.9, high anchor 18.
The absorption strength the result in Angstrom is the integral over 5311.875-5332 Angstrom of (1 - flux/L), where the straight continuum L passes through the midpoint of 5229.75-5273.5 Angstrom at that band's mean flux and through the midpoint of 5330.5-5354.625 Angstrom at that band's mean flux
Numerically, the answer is 1.0 Angstrom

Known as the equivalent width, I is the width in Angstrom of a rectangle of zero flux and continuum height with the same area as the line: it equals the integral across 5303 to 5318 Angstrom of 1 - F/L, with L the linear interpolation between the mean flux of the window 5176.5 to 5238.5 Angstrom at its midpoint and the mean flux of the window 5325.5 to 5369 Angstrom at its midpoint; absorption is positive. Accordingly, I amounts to 1.0 Angstrom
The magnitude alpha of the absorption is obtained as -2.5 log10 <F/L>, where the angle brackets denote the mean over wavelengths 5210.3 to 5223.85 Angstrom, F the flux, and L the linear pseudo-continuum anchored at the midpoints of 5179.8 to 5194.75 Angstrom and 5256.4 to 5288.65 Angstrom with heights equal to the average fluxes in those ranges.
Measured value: -0.09 mag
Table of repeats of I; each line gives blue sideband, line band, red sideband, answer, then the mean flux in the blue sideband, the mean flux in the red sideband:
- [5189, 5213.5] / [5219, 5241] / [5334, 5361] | -0.23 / 18.3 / 18.1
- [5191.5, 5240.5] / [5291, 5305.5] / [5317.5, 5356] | 0.82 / 18.5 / 17.9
